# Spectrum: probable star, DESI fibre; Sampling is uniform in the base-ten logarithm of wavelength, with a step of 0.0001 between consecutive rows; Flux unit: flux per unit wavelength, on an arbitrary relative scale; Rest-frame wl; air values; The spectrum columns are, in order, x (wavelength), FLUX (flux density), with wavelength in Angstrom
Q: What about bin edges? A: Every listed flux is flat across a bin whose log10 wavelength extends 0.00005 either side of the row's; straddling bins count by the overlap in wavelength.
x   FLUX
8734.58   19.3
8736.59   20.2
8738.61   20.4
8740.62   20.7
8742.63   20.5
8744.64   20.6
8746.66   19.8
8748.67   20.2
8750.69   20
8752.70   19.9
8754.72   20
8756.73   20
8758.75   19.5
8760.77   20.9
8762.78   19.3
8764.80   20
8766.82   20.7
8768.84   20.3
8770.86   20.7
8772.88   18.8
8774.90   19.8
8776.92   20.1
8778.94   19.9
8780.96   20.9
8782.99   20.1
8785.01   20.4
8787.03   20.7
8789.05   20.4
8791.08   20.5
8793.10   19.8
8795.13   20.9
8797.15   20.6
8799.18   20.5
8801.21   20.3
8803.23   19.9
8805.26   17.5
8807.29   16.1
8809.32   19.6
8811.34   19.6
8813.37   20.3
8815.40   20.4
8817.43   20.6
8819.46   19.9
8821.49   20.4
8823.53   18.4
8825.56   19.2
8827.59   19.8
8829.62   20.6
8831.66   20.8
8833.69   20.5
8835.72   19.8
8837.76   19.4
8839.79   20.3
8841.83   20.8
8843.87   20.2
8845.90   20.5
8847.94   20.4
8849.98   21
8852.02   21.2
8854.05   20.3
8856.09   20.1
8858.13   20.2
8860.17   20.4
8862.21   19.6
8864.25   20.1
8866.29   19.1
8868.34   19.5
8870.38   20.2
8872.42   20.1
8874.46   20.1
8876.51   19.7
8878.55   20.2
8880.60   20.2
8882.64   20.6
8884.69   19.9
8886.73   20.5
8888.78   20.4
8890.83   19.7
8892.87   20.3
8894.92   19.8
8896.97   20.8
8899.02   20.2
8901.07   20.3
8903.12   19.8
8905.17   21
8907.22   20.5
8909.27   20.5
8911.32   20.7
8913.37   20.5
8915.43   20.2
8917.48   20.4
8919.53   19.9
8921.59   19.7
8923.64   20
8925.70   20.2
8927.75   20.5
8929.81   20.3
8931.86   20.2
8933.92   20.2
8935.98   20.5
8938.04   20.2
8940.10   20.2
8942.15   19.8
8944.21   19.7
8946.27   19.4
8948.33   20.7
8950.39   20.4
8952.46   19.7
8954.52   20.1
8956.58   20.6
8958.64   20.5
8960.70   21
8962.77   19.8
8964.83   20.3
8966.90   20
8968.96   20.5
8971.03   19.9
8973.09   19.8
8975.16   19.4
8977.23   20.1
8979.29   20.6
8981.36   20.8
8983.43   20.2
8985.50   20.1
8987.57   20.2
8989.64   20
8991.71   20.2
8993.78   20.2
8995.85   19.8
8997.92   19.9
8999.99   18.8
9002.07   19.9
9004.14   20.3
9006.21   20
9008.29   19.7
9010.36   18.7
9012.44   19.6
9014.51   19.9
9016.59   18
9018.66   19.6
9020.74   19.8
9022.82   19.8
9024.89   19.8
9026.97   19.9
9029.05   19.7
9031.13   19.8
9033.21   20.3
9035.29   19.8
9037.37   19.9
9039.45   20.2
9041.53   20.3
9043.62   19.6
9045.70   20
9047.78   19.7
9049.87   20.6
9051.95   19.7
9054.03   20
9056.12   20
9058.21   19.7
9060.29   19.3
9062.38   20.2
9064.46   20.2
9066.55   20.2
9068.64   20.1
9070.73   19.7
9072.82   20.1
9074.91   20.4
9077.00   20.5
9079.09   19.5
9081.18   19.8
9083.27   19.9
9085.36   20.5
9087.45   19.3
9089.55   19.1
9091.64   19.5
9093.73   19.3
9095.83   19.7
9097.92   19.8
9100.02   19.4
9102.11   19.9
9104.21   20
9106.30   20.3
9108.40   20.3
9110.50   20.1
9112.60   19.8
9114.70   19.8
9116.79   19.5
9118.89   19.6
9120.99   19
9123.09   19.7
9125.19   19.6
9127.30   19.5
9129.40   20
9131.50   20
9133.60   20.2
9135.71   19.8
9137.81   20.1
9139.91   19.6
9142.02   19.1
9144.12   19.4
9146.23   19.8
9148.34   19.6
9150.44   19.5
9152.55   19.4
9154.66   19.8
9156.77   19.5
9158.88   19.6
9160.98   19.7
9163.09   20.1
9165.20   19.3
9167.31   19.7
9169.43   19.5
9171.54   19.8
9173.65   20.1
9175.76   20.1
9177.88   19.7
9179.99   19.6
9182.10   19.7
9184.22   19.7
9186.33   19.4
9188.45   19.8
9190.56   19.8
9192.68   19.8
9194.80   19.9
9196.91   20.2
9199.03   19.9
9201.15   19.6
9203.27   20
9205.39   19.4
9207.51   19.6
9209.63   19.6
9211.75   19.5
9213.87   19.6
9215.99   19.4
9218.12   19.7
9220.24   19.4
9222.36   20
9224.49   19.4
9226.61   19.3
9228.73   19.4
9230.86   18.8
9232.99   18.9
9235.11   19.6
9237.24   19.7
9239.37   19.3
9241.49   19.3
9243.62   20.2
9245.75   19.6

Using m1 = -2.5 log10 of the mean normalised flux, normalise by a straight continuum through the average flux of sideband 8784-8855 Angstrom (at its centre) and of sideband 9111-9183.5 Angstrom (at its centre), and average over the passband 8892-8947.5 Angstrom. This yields -0.02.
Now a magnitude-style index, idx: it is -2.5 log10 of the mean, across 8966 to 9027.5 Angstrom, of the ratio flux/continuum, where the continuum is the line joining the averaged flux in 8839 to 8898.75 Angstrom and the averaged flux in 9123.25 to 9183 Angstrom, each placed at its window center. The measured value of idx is 0.01 mag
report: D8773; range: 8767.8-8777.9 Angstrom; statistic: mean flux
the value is 19.9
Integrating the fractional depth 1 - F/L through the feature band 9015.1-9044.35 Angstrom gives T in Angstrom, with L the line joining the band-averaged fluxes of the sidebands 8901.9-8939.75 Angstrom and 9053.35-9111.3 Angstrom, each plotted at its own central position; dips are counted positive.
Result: 0.4 Angstrom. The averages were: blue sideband 20.3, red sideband 19.9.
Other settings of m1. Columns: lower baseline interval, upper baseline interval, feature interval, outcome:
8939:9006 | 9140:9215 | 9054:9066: 0.00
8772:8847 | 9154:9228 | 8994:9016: 0.01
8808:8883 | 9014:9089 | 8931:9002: -0.01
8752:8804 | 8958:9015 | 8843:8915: -0.01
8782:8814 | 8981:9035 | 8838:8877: -0.02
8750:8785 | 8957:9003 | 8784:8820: 0.01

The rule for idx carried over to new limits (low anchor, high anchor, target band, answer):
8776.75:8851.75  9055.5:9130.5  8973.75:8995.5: -0.01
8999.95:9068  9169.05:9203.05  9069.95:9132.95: 0.00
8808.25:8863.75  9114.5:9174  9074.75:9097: 0.00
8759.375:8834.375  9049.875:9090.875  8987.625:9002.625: 0.00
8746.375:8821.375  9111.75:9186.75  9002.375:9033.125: 0.01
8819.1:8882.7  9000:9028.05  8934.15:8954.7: -0.01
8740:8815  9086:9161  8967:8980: -0.01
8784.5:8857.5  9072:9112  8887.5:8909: -0.02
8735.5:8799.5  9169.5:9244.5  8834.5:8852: -0.01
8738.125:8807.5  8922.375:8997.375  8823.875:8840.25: 0.01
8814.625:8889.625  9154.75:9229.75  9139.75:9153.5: 0.02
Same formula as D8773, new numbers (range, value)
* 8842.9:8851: 20.5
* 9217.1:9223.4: 19.7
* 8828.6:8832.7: 20.7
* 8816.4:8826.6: 19.7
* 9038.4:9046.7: 20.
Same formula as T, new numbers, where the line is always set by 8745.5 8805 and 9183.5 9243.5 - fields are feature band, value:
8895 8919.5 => -0.5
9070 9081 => -0.2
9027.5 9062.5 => -0.2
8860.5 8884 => 0.1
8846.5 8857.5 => -0.3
